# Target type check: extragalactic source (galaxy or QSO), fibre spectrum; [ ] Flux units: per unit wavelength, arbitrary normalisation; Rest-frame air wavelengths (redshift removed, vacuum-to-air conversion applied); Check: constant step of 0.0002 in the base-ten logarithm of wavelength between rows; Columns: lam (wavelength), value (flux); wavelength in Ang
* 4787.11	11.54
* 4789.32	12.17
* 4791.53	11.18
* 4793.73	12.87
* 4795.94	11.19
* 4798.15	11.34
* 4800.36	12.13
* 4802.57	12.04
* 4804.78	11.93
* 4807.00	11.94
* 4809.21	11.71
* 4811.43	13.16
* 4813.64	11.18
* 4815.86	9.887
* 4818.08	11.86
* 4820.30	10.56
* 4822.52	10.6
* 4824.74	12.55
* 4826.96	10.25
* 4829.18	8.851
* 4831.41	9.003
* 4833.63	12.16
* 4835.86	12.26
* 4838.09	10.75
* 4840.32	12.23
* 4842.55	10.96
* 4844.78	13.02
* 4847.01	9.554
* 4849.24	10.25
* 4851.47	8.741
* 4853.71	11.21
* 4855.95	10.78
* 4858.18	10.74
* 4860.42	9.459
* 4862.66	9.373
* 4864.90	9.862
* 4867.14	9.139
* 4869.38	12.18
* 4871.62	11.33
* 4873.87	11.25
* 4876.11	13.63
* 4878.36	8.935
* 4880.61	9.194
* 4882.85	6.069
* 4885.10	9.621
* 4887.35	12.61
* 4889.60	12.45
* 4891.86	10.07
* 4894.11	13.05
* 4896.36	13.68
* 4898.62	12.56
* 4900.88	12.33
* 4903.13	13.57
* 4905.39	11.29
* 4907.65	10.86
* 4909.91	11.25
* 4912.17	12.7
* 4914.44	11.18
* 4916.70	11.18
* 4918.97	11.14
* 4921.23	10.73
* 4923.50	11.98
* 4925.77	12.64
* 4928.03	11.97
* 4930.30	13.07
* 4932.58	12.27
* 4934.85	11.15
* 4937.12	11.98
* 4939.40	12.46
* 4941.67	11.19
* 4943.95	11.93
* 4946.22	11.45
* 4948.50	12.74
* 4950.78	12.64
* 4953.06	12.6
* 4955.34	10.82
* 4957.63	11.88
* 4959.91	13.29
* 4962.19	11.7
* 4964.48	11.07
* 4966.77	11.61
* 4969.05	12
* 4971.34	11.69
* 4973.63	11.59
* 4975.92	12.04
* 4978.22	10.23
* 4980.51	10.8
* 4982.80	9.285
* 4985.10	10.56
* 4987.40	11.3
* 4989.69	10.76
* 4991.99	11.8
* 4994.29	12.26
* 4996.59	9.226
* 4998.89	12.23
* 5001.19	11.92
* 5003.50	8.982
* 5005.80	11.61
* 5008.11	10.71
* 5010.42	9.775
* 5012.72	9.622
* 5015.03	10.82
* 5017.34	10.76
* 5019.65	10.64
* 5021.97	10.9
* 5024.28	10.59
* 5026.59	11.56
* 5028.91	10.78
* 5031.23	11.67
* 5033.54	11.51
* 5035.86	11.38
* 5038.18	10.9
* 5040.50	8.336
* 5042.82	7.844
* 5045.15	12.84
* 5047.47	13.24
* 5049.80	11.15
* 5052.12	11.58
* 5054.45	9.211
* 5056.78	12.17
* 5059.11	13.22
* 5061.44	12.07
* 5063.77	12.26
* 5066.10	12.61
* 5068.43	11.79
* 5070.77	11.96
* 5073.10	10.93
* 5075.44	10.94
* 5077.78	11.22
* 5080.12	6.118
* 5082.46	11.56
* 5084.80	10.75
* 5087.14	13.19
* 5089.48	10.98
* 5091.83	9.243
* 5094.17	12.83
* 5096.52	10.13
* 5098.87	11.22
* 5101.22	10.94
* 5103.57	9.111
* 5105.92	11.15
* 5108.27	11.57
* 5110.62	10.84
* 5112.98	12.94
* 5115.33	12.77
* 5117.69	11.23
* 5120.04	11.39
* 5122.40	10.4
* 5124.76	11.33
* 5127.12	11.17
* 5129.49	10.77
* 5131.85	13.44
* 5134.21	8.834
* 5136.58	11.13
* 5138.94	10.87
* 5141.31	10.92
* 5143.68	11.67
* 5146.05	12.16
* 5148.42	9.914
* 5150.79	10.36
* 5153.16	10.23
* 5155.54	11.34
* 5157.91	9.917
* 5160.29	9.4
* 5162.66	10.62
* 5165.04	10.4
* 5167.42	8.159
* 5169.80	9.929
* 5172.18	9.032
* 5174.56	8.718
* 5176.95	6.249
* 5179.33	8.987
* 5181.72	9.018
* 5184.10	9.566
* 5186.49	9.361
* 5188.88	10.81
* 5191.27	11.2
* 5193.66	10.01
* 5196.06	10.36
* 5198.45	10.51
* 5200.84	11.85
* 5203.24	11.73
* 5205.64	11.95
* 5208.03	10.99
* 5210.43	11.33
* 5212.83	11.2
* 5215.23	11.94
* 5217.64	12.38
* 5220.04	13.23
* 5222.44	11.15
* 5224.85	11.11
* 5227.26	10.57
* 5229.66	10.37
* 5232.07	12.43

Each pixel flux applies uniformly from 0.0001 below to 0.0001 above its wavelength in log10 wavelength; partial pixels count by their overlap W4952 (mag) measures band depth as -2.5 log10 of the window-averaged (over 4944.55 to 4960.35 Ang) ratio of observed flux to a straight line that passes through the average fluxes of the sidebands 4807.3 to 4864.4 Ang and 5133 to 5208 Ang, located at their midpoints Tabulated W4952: -0.15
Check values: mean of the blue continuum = 10.8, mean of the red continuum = 10.2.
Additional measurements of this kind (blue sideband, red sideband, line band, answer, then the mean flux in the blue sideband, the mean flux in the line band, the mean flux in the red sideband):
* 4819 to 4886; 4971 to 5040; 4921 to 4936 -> -0.13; 10.5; 12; 10.9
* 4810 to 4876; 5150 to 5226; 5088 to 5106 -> -0.02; 10.8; 10.7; 10.4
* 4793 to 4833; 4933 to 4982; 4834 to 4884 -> 0.09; 11.3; 10.5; 11.7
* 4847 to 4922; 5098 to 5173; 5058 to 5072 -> -0.14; 11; 12.3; 10.8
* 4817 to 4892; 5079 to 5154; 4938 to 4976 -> -0.11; 10.6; 11.9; 11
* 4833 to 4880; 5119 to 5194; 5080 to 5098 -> -0.05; 10.8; 10.9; 10.2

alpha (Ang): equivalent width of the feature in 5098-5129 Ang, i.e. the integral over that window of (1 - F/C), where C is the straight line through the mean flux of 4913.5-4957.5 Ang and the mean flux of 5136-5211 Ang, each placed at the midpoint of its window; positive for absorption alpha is -1.7 Ang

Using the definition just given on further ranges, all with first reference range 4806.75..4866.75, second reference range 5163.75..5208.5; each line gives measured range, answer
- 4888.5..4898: -1.48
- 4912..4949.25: -4.46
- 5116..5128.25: -1.32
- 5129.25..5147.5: -2.15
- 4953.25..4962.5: -1.33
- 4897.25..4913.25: -2.20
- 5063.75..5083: -1.39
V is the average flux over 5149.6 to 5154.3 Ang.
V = 10.3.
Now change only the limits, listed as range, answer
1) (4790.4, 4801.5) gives 11.7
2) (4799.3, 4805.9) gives 12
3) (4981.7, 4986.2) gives 9.91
